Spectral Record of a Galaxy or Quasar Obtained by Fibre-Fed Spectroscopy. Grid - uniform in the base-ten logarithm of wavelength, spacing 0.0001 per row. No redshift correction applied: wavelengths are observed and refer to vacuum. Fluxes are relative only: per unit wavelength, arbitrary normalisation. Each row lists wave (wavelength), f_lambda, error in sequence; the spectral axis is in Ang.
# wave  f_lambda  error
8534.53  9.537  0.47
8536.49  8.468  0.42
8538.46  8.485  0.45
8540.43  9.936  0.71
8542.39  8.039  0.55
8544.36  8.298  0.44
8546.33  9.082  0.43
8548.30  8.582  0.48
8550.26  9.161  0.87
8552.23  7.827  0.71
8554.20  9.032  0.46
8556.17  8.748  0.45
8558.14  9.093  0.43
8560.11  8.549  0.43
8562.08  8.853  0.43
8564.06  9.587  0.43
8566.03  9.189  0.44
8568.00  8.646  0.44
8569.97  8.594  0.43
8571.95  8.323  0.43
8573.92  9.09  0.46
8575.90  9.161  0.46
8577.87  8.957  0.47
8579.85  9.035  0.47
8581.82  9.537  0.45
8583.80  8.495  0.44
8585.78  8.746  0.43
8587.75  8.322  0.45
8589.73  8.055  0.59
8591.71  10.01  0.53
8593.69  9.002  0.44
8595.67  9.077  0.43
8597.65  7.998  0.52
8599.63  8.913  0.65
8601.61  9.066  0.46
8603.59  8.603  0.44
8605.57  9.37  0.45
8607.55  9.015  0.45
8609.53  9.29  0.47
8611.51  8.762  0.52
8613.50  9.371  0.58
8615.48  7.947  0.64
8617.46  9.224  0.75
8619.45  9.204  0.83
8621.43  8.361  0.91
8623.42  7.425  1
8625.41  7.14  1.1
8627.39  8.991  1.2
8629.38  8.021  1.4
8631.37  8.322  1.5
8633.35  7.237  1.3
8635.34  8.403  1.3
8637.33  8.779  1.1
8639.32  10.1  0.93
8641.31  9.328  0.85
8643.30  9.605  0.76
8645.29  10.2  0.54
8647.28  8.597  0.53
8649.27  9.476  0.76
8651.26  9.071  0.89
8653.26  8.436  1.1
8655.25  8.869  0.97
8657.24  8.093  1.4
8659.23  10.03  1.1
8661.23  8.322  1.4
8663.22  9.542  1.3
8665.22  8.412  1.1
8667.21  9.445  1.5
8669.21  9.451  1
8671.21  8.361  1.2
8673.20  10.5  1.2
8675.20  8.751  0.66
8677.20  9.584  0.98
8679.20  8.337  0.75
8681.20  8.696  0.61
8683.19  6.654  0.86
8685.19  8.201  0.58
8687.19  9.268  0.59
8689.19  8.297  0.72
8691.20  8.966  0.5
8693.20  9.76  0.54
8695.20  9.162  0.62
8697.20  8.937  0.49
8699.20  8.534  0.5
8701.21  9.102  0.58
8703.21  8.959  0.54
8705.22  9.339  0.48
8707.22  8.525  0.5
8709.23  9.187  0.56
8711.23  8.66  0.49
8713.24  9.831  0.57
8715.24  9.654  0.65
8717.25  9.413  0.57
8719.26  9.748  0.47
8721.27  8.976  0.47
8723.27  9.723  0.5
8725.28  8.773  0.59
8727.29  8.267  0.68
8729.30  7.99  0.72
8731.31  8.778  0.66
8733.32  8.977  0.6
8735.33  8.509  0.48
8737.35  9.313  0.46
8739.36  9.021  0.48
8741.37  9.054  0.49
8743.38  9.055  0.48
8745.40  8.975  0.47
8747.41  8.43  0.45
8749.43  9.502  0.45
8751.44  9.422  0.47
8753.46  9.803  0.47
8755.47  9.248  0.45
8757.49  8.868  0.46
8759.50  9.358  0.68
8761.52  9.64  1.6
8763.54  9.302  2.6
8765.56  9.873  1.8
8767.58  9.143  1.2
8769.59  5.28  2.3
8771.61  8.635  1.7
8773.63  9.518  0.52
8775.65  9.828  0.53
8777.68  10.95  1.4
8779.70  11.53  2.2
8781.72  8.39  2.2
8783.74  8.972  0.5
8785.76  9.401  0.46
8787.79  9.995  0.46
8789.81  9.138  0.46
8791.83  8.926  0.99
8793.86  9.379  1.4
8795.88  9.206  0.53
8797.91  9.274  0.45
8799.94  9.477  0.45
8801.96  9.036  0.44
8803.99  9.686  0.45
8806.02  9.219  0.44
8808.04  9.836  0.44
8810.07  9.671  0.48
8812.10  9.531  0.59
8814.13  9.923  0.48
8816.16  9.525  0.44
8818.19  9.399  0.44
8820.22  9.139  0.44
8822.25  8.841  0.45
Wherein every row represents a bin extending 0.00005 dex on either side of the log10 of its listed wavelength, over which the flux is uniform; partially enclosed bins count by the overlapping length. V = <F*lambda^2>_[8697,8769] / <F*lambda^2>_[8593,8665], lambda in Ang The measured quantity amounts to 1.06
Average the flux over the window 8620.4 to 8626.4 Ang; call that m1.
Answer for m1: 7.65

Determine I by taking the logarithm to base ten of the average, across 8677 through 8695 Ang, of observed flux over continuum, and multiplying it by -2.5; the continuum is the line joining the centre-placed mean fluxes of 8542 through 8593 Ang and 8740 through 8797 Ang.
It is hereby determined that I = 0.05 mag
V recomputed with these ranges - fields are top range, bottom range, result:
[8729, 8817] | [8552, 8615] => 1.09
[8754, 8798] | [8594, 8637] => 1.12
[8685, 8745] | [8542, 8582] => 1.06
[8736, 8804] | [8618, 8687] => 1.08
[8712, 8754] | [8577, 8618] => 1.06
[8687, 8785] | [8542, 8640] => 1.08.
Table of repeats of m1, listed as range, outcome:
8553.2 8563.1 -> 8.85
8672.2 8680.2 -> 9.29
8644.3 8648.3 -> 9.4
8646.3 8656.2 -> 8.89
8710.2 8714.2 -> 9.24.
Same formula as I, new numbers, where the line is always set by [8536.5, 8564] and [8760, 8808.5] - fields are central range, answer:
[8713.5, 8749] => 0.022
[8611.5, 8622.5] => 0.014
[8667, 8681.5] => -0.010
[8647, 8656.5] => 0.013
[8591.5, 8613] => -0.012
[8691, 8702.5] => 0.002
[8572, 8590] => 0.001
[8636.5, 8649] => -0.055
